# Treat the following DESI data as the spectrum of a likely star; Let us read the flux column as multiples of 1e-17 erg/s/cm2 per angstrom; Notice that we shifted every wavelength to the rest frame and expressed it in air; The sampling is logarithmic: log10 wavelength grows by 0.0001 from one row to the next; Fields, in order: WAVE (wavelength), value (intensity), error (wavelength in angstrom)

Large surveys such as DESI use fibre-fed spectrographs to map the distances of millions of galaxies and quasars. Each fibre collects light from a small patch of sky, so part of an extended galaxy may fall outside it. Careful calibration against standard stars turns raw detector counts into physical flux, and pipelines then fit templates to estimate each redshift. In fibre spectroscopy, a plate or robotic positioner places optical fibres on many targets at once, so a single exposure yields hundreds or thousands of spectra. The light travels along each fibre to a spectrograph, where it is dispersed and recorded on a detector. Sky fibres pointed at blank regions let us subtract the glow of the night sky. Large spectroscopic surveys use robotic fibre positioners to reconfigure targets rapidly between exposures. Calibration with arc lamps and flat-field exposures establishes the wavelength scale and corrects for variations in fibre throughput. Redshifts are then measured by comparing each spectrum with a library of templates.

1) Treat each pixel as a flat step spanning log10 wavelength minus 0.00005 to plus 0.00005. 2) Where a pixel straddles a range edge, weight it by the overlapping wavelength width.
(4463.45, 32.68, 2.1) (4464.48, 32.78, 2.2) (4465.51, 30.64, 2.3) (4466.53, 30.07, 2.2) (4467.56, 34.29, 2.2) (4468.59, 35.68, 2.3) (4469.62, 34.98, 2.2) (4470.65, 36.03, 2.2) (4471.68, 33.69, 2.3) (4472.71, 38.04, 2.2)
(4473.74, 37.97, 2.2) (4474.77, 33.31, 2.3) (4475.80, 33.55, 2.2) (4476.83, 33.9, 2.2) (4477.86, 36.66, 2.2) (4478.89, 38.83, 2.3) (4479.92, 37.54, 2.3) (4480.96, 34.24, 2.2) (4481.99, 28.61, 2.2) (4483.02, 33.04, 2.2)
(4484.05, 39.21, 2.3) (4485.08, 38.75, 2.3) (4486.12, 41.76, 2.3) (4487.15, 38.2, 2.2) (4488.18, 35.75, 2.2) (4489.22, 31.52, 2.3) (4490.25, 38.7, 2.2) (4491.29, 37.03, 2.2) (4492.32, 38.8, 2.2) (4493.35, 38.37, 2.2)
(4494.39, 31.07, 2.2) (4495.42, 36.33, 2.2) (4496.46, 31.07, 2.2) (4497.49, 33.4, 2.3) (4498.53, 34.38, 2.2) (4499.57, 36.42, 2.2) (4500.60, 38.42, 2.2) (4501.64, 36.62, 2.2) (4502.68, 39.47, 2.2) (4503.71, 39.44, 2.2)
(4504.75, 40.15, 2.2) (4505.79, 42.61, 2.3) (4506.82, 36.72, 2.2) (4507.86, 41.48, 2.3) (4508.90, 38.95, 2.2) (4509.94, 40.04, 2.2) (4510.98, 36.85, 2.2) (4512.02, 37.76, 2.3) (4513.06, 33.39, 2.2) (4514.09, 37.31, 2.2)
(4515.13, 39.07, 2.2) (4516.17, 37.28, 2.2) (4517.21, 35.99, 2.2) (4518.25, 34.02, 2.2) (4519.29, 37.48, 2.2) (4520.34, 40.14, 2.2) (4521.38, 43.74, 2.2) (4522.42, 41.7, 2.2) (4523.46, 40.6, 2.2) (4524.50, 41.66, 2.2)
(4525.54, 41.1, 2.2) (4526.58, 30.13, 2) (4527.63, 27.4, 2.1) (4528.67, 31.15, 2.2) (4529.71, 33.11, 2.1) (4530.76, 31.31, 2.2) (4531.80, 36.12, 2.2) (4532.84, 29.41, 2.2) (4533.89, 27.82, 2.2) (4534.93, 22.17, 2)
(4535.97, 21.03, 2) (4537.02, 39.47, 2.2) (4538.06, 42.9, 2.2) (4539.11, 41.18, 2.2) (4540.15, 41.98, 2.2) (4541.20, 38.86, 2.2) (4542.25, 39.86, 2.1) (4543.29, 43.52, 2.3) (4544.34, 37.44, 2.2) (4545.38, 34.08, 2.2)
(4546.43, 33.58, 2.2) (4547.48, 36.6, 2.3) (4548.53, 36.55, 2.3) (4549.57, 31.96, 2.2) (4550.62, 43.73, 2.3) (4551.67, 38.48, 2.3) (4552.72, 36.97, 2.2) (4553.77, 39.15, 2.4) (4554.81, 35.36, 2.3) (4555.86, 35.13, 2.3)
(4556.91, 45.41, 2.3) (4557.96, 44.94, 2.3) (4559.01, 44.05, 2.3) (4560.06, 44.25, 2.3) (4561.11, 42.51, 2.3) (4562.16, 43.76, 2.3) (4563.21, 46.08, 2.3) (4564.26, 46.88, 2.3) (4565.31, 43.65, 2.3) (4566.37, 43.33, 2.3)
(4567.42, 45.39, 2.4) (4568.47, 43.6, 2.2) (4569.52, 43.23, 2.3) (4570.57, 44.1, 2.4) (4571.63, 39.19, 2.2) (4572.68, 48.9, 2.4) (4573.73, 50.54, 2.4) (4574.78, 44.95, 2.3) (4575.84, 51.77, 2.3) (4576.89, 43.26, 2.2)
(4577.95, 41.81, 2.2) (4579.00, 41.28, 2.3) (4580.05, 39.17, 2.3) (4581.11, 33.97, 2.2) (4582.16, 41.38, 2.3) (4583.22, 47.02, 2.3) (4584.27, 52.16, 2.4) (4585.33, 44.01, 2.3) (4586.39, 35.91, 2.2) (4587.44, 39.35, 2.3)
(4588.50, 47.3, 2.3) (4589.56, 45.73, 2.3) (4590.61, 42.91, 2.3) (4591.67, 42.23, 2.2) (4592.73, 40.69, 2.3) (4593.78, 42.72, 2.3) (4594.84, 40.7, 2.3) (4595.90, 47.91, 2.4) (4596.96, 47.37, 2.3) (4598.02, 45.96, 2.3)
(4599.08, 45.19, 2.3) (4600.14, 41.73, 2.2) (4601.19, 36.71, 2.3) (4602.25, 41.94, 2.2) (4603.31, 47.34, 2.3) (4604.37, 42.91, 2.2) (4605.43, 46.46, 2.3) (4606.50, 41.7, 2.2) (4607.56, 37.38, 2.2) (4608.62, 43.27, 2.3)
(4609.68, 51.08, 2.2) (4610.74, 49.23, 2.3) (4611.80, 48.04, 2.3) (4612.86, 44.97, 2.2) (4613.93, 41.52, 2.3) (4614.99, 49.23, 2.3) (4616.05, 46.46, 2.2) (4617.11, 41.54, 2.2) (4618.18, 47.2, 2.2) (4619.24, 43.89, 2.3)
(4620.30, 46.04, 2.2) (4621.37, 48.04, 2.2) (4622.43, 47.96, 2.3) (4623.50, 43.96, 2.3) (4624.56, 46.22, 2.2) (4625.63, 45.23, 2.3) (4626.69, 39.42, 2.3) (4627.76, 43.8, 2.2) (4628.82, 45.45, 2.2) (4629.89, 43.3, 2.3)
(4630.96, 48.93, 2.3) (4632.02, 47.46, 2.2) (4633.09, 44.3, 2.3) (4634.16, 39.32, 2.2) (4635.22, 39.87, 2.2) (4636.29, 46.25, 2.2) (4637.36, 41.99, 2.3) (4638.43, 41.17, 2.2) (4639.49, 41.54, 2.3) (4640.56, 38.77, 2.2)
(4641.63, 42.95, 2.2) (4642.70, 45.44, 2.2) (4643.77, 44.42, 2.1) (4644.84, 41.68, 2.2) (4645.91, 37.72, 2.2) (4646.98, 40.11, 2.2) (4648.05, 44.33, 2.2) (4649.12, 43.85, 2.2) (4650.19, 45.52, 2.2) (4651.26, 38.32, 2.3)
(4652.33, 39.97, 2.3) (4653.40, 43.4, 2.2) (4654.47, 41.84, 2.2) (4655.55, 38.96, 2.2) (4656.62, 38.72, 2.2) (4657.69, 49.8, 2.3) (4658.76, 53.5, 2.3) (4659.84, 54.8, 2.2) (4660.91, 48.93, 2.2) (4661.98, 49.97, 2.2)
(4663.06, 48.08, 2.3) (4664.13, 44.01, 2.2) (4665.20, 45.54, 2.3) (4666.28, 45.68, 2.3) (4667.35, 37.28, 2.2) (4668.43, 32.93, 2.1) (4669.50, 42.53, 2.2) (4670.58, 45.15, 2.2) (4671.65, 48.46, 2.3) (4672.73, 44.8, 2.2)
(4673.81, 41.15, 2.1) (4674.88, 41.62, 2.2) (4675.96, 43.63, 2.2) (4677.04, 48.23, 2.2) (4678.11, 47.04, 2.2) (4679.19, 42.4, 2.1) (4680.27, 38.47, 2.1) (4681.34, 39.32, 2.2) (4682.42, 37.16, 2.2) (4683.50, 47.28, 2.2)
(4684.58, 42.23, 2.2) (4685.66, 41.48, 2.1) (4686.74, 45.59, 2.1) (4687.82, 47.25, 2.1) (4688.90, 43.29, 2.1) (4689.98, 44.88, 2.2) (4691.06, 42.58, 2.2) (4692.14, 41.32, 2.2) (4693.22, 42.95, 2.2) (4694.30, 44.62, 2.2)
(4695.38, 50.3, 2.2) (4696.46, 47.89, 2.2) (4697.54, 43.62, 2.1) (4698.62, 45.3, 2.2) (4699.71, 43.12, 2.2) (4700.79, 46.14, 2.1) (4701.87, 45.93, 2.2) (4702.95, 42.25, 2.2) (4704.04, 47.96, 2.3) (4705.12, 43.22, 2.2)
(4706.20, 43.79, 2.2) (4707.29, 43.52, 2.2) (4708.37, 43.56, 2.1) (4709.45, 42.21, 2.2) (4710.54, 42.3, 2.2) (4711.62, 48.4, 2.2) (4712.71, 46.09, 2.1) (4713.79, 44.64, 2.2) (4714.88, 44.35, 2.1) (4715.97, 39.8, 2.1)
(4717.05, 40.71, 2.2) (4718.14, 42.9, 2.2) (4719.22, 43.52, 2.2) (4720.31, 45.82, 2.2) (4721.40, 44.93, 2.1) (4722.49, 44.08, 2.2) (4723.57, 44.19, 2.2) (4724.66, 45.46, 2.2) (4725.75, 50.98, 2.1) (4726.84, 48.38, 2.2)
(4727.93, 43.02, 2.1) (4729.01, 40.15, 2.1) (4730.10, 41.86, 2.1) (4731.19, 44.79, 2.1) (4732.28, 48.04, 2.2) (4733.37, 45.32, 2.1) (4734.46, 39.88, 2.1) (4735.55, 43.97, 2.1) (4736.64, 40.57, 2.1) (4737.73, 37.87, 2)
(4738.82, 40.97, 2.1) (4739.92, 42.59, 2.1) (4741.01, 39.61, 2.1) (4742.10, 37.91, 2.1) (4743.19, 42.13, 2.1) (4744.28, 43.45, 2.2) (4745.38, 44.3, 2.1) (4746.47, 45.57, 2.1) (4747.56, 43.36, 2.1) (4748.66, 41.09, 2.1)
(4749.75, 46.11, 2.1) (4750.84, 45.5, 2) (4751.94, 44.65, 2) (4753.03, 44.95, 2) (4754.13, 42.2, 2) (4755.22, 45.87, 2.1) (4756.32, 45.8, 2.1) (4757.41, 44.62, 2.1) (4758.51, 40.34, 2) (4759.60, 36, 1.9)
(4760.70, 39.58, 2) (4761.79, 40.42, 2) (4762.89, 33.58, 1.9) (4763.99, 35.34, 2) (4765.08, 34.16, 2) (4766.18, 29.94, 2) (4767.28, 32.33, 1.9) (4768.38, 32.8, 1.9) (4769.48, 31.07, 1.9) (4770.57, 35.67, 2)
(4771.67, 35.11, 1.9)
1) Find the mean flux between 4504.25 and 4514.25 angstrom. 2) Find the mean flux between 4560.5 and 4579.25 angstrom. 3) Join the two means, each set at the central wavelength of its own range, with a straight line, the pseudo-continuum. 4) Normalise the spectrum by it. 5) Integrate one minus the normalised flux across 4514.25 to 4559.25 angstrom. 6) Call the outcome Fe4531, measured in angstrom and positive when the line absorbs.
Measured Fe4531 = 5.0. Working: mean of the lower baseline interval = 38.6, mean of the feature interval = 36.8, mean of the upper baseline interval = 44.7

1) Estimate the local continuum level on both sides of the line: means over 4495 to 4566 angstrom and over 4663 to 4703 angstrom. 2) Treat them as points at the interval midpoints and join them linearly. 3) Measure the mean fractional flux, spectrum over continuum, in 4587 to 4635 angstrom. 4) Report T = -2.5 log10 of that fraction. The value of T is -0.091 mag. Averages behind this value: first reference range 37.7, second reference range 43.7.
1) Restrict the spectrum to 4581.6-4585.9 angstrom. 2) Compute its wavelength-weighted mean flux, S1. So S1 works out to 45.9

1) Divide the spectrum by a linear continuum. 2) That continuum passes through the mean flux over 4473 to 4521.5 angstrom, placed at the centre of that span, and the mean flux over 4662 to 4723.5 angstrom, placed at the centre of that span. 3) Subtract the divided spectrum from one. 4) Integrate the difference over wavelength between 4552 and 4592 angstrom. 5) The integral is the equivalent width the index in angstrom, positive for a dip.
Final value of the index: -3.7 angstrom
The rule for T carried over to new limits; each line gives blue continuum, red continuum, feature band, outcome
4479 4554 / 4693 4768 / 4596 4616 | -0.14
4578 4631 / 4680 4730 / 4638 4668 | 0.01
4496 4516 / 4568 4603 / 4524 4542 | 0.17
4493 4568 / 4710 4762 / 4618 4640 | -0.10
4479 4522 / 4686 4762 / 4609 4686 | -0.07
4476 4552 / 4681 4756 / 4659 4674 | -0.08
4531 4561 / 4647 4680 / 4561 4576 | -0.17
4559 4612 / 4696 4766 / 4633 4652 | 0.04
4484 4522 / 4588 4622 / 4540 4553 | 0.07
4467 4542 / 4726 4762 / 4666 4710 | -0.06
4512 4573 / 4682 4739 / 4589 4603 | -0.08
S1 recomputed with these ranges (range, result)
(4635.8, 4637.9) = 44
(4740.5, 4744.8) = 40.8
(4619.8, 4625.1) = 46.4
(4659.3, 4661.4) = 51.9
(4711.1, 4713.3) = 47.2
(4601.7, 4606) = 44.5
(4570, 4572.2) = 41.8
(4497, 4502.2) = 35.8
